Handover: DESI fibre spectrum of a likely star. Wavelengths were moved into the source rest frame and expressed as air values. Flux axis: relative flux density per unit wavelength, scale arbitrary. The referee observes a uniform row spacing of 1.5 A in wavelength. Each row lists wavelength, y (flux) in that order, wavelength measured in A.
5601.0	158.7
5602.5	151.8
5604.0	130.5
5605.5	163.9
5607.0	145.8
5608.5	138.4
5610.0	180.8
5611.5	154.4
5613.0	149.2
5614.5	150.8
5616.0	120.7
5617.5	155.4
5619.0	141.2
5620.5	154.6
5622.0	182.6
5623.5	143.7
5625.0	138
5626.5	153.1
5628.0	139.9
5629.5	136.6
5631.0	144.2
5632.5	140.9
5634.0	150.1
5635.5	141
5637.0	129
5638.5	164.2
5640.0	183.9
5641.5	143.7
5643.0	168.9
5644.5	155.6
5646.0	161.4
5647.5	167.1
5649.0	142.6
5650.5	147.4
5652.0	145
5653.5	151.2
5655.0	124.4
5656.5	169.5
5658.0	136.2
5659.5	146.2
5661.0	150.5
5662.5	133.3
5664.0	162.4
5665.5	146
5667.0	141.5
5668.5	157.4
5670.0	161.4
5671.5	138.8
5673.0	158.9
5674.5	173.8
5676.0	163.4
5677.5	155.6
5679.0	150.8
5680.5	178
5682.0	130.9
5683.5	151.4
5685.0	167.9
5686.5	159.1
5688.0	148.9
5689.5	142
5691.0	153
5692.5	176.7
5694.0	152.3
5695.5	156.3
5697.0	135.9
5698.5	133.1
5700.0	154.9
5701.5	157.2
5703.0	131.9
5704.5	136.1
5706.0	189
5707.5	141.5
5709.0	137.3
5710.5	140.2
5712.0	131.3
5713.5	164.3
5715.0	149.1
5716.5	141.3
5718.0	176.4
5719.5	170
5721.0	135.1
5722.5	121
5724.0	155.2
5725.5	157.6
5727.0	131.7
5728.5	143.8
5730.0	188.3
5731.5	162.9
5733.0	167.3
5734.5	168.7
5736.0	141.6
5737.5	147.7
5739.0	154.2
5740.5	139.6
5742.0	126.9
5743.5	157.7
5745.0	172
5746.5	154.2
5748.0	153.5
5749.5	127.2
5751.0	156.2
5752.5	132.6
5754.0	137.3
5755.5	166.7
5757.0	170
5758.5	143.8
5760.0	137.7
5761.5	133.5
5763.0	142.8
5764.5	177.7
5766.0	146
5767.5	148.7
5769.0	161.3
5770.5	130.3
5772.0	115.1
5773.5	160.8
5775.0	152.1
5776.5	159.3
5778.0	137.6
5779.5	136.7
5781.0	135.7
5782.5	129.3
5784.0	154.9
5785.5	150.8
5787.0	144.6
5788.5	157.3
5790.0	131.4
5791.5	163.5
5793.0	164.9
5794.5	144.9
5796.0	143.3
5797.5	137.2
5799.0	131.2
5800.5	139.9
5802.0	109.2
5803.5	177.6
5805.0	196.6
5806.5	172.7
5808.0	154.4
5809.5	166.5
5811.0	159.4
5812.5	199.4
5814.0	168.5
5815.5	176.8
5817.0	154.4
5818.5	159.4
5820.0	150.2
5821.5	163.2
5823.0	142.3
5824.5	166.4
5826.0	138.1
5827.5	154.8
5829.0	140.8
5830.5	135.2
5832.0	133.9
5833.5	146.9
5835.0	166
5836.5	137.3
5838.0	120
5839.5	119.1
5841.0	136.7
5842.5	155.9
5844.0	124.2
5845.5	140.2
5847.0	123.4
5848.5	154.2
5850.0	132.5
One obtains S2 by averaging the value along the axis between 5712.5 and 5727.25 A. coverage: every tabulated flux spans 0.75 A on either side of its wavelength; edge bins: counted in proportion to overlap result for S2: 150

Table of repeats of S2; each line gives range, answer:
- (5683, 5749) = 152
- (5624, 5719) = 151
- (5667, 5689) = 156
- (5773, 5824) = 154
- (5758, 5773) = 144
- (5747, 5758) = 149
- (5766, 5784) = 143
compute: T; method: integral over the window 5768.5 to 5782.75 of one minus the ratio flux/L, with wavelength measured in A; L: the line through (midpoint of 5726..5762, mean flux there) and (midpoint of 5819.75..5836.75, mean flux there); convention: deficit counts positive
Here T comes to 0.8 A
